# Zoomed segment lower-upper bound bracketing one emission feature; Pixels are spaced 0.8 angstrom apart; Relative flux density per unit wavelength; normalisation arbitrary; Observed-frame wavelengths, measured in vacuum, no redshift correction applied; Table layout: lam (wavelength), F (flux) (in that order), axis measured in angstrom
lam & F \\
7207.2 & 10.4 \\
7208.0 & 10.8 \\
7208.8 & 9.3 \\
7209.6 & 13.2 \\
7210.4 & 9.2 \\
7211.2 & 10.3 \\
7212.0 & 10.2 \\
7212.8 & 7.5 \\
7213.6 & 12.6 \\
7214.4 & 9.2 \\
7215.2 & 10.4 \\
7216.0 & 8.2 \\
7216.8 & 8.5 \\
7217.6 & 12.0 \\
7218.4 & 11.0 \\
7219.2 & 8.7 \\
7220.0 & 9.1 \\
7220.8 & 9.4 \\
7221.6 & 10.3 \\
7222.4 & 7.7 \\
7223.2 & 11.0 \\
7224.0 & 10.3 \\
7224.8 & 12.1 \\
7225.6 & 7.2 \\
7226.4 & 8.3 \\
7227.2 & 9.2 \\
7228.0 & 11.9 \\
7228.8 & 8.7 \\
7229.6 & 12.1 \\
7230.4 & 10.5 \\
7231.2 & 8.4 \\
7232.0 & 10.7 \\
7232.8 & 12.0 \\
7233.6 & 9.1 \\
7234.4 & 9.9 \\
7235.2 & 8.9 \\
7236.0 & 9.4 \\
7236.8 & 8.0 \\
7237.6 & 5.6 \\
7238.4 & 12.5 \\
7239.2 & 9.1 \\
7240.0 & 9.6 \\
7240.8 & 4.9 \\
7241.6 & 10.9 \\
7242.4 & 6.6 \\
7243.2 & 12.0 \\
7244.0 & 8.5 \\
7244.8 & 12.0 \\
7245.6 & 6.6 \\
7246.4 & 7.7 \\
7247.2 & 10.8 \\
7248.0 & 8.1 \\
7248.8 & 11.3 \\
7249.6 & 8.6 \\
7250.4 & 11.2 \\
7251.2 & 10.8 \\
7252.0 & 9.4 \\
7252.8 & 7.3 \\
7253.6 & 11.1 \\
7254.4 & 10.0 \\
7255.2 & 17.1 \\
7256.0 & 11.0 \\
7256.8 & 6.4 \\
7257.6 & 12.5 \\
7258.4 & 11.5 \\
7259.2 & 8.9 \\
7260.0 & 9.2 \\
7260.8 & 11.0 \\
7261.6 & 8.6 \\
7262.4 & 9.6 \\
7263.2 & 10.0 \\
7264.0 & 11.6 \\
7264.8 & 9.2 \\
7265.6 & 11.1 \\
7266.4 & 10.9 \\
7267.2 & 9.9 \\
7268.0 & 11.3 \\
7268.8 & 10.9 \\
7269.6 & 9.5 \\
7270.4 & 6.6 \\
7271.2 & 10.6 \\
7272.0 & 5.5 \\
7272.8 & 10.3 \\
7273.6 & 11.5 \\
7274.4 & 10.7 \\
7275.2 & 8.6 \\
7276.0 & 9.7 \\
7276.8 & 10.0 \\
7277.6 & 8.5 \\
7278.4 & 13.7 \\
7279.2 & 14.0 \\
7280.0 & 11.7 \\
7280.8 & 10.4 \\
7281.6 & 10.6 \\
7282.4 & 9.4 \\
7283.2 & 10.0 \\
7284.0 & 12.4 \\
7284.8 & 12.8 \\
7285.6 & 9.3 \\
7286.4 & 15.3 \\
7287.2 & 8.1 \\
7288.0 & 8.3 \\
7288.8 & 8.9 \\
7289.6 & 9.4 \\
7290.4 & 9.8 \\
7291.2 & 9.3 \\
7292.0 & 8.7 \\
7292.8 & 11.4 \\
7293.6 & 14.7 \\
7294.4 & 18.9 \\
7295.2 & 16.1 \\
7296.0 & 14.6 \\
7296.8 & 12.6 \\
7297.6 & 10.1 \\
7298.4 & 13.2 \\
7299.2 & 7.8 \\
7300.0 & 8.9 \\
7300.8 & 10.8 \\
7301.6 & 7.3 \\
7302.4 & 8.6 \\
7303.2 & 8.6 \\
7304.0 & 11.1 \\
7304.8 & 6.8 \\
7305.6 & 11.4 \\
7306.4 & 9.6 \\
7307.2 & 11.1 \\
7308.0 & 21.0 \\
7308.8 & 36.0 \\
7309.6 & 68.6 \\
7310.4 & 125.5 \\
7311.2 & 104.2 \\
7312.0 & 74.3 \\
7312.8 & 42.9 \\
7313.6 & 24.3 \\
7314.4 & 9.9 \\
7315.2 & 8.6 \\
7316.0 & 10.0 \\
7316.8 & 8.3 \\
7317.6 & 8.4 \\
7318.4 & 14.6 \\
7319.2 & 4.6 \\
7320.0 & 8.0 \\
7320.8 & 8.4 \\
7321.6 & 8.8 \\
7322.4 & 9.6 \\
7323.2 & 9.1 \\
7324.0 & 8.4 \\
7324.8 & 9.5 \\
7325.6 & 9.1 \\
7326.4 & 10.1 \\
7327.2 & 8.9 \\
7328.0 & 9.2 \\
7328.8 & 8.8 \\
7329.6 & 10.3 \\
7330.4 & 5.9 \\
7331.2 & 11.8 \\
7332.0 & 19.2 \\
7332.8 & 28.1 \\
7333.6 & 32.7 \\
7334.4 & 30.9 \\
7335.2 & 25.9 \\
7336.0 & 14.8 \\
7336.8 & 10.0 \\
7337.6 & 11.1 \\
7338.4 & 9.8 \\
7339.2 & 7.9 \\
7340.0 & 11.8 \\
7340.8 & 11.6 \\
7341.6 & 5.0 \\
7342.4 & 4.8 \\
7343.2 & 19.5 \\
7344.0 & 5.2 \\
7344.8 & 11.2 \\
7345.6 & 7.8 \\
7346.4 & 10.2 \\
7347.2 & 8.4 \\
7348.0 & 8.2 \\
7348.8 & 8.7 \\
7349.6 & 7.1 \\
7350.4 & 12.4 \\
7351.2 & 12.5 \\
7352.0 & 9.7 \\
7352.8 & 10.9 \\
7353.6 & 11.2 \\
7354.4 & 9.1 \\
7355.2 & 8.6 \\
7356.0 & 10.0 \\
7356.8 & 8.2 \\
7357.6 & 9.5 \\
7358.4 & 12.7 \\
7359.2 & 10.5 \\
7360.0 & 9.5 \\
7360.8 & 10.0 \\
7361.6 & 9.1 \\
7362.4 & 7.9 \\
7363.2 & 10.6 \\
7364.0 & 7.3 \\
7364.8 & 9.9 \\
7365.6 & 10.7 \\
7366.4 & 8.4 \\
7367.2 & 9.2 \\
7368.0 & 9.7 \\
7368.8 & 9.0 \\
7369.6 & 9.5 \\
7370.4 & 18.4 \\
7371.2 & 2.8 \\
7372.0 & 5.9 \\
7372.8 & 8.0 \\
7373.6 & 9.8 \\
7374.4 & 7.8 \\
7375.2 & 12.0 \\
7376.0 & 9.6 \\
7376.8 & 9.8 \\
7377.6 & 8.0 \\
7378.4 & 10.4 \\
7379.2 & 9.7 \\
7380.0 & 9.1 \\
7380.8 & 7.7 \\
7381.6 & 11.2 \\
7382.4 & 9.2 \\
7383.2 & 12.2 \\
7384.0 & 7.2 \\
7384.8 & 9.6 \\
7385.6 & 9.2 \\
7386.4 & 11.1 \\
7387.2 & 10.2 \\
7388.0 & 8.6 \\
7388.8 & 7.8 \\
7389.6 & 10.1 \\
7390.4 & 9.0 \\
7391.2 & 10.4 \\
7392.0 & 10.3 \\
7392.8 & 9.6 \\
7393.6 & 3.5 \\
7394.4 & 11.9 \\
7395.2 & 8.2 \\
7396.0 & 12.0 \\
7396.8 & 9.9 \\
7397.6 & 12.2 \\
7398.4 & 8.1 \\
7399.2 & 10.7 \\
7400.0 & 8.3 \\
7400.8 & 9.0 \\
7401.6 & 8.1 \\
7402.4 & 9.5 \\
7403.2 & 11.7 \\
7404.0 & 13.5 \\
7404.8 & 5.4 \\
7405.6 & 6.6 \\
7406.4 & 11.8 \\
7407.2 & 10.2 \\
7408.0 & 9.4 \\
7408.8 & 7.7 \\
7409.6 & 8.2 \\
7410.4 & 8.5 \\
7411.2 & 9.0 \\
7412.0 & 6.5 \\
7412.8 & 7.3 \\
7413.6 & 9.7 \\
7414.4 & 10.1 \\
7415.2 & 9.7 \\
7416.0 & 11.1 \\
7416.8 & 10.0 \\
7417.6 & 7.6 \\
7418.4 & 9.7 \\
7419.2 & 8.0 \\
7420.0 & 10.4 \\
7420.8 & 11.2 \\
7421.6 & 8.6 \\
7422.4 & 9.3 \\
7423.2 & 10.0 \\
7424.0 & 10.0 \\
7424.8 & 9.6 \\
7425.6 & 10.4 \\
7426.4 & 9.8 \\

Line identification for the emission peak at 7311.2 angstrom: H-alpha 6563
